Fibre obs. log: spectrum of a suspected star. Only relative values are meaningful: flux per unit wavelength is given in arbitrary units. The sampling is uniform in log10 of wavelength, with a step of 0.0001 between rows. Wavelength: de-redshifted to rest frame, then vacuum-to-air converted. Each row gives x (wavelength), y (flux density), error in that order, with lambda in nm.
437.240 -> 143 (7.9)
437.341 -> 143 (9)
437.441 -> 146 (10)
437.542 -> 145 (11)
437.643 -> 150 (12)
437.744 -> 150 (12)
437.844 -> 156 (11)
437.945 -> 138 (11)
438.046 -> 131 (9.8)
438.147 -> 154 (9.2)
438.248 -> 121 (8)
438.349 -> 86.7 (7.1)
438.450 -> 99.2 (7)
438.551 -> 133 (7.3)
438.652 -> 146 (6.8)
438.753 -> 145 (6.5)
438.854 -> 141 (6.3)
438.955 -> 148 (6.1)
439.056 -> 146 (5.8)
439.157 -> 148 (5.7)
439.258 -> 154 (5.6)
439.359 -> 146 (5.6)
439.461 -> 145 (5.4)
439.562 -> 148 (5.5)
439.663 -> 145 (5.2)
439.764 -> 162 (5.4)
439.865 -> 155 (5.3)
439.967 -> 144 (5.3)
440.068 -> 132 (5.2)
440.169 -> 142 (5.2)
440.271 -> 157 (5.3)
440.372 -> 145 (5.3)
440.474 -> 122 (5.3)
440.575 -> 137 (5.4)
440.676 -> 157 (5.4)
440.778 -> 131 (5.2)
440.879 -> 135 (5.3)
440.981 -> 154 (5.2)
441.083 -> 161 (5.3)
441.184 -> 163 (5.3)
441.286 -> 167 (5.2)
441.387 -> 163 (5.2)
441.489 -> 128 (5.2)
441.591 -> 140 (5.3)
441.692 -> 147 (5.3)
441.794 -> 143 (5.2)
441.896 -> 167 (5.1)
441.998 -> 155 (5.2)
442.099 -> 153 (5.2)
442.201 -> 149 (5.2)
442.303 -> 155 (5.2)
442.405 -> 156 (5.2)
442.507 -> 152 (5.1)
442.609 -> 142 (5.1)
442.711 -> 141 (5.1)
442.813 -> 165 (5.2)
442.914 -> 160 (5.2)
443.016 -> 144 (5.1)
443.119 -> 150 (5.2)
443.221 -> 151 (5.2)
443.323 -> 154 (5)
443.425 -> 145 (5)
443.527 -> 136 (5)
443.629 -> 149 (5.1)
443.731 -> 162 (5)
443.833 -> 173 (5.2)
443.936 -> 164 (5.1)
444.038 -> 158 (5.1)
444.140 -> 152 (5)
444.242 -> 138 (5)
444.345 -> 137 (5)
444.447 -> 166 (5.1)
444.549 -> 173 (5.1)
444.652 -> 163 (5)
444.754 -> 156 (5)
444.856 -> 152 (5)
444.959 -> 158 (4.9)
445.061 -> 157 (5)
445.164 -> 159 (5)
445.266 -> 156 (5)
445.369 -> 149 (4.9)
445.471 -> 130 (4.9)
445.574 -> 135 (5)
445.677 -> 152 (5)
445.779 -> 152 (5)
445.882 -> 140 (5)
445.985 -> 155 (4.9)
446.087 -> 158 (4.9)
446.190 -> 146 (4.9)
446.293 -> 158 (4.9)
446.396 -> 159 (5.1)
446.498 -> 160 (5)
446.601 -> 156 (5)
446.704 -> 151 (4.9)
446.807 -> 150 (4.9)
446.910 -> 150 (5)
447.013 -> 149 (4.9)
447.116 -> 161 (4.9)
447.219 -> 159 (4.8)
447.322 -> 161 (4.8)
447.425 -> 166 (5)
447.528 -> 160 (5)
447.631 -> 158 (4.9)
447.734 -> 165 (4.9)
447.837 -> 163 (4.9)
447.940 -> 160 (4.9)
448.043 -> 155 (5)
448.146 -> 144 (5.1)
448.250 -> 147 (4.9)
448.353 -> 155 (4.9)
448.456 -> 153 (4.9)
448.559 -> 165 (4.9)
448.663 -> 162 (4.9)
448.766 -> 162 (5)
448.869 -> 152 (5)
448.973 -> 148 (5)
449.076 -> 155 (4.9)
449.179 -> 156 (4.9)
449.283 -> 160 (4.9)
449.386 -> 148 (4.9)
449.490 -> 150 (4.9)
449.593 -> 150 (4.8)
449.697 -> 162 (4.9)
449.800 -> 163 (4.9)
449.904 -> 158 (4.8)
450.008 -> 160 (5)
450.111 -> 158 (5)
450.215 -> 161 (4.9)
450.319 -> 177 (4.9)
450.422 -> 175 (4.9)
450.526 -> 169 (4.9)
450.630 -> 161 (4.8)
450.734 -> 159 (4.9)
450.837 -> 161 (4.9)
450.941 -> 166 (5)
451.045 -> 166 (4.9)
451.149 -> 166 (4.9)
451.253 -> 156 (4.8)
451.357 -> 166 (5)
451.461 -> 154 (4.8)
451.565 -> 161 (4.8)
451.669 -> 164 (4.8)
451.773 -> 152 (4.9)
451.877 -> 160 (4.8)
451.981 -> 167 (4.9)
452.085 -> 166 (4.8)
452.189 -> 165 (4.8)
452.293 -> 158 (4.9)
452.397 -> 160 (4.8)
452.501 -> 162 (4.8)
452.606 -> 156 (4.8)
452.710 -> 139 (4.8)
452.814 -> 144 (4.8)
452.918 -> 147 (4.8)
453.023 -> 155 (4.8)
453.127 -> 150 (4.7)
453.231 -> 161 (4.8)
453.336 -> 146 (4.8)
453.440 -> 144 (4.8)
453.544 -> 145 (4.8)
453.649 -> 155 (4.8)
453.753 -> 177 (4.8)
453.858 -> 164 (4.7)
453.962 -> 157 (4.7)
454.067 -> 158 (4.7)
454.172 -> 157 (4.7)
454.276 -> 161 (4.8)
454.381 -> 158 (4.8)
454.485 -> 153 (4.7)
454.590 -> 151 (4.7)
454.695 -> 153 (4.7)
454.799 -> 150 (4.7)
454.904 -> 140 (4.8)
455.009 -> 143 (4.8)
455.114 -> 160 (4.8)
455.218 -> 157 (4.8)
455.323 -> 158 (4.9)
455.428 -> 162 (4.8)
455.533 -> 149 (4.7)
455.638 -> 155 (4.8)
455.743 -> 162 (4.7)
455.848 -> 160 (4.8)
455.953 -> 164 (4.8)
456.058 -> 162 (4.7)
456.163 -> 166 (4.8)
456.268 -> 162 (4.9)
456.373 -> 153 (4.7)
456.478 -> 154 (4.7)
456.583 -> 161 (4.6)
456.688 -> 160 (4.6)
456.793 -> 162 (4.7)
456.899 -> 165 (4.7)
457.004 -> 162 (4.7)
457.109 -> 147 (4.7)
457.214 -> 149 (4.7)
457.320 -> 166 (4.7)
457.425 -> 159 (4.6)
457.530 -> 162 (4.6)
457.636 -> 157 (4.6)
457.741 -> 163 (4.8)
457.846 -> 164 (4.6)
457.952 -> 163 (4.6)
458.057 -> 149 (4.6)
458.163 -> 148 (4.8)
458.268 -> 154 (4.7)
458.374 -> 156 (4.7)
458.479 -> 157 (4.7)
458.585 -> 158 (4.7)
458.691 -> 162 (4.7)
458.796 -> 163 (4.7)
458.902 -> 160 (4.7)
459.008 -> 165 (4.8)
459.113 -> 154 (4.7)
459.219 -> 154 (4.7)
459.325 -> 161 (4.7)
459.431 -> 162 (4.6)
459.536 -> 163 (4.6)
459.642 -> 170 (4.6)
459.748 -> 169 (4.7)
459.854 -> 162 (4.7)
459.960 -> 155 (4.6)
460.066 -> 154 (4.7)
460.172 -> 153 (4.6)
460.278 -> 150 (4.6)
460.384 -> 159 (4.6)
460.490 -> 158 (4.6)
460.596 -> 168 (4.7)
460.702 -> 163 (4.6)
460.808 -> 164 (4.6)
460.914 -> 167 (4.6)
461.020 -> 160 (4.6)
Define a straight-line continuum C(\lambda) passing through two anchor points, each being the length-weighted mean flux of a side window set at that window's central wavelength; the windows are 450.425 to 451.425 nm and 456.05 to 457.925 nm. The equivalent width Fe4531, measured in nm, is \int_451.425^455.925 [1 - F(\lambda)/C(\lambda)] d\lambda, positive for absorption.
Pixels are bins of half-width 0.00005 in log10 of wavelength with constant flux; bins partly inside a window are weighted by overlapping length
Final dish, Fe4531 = 0.17 nm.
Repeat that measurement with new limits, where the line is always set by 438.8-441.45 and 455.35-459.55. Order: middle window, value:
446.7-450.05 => -0.071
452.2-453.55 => 0.035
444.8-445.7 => 0.008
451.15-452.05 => -0.031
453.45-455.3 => 0.022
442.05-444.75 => -0.062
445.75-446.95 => -0.009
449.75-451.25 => -0.093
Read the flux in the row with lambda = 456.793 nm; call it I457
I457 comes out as 162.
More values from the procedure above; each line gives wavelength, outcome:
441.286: 167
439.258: 154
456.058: 162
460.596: 168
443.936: 164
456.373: 153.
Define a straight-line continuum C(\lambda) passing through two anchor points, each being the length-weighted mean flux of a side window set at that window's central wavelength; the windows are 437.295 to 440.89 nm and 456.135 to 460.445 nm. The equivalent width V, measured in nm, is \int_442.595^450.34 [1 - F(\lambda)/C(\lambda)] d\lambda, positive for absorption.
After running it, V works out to -0.353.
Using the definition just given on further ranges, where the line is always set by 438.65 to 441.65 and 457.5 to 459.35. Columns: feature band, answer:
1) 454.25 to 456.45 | 0.00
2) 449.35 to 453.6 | -0.12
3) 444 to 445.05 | -0.04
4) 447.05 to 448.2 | -0.06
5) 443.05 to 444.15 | -0.04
